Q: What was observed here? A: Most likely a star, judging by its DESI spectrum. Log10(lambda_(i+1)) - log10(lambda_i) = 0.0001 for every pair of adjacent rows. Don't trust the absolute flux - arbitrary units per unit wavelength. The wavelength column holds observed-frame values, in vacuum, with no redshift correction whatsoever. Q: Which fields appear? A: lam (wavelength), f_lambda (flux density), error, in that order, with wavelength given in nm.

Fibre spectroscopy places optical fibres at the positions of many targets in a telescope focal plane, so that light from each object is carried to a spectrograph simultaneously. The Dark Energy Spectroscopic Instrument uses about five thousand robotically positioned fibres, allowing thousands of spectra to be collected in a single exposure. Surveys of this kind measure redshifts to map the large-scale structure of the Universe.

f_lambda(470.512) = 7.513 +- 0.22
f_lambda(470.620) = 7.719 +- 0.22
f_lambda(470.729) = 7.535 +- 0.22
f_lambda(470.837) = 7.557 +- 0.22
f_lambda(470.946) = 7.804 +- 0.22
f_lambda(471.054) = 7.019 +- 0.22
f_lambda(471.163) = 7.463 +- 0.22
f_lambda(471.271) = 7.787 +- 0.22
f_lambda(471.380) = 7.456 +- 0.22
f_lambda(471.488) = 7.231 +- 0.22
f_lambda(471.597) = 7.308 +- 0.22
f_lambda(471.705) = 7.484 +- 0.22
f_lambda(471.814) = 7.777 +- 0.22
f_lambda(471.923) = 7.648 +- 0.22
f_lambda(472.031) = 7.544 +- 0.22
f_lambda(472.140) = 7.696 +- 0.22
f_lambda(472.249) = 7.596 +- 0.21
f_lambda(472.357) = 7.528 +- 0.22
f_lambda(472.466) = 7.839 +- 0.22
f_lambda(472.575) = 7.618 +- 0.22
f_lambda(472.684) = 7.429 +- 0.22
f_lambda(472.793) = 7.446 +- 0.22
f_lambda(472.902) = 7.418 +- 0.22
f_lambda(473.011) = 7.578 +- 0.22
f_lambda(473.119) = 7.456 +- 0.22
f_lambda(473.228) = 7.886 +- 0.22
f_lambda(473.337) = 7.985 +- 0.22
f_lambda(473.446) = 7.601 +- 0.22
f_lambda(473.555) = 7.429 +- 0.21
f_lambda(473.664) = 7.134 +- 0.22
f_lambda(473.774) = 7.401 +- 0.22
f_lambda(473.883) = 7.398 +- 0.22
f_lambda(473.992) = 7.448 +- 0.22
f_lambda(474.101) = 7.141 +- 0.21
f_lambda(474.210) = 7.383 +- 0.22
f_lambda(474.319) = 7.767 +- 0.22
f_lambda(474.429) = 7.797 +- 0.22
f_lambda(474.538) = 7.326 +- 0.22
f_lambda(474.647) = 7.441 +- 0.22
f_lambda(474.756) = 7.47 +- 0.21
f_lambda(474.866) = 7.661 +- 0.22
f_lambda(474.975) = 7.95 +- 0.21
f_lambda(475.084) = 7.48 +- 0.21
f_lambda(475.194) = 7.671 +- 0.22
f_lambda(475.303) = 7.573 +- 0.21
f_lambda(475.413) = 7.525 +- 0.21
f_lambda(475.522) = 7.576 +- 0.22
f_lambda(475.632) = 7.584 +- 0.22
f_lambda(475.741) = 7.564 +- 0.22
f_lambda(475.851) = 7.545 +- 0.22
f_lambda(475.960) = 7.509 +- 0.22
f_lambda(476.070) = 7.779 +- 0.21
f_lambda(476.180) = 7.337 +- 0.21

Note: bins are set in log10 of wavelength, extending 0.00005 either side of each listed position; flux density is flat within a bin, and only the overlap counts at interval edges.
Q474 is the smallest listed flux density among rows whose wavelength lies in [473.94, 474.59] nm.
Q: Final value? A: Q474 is 7.141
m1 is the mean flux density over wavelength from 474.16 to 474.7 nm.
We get 7.54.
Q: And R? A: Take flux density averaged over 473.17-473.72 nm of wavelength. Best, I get 7.59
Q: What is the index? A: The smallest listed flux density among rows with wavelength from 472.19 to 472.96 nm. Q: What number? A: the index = 7.418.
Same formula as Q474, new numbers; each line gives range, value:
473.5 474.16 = 7.134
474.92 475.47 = 7.48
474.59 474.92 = 7.441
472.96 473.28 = 7.456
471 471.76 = 7.019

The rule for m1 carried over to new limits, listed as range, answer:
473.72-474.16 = 7.36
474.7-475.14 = 7.64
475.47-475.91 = 7.57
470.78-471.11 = 7.46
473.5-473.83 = 7.31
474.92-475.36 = 7.67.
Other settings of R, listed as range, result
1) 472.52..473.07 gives 7.5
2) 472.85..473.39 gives 7.68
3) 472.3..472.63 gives 7.66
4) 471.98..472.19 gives 7.61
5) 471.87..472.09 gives 7.61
